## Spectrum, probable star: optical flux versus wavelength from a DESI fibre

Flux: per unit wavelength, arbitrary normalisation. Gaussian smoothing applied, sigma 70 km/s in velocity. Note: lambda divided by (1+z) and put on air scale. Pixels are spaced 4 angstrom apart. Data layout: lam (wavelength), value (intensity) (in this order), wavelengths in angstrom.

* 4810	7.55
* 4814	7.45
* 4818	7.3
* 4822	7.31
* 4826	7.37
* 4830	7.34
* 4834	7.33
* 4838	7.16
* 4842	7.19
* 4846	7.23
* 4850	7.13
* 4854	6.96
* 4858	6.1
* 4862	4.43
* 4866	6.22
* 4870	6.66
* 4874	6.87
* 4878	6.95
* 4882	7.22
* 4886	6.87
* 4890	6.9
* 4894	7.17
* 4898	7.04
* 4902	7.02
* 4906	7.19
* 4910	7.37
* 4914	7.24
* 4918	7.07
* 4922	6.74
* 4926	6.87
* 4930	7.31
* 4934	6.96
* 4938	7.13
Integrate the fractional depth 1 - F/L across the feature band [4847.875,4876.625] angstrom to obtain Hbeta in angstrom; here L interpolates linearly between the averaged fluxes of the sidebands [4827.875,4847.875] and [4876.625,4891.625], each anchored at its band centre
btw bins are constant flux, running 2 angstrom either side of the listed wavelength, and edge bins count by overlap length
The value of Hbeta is 3.1 angstrom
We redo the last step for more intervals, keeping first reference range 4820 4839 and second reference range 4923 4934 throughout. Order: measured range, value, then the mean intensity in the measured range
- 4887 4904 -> 0.2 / 7.02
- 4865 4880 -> 1.0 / 6.71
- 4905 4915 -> -0.3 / 7.28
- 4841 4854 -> 0.2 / 7.15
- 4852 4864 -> 2.3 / 5.83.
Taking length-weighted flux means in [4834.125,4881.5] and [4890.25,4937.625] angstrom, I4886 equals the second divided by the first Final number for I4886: 1.1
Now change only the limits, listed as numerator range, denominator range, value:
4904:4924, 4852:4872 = 1.17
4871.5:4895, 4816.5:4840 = 0.96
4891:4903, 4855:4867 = 1.25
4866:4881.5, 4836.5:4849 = 0.94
